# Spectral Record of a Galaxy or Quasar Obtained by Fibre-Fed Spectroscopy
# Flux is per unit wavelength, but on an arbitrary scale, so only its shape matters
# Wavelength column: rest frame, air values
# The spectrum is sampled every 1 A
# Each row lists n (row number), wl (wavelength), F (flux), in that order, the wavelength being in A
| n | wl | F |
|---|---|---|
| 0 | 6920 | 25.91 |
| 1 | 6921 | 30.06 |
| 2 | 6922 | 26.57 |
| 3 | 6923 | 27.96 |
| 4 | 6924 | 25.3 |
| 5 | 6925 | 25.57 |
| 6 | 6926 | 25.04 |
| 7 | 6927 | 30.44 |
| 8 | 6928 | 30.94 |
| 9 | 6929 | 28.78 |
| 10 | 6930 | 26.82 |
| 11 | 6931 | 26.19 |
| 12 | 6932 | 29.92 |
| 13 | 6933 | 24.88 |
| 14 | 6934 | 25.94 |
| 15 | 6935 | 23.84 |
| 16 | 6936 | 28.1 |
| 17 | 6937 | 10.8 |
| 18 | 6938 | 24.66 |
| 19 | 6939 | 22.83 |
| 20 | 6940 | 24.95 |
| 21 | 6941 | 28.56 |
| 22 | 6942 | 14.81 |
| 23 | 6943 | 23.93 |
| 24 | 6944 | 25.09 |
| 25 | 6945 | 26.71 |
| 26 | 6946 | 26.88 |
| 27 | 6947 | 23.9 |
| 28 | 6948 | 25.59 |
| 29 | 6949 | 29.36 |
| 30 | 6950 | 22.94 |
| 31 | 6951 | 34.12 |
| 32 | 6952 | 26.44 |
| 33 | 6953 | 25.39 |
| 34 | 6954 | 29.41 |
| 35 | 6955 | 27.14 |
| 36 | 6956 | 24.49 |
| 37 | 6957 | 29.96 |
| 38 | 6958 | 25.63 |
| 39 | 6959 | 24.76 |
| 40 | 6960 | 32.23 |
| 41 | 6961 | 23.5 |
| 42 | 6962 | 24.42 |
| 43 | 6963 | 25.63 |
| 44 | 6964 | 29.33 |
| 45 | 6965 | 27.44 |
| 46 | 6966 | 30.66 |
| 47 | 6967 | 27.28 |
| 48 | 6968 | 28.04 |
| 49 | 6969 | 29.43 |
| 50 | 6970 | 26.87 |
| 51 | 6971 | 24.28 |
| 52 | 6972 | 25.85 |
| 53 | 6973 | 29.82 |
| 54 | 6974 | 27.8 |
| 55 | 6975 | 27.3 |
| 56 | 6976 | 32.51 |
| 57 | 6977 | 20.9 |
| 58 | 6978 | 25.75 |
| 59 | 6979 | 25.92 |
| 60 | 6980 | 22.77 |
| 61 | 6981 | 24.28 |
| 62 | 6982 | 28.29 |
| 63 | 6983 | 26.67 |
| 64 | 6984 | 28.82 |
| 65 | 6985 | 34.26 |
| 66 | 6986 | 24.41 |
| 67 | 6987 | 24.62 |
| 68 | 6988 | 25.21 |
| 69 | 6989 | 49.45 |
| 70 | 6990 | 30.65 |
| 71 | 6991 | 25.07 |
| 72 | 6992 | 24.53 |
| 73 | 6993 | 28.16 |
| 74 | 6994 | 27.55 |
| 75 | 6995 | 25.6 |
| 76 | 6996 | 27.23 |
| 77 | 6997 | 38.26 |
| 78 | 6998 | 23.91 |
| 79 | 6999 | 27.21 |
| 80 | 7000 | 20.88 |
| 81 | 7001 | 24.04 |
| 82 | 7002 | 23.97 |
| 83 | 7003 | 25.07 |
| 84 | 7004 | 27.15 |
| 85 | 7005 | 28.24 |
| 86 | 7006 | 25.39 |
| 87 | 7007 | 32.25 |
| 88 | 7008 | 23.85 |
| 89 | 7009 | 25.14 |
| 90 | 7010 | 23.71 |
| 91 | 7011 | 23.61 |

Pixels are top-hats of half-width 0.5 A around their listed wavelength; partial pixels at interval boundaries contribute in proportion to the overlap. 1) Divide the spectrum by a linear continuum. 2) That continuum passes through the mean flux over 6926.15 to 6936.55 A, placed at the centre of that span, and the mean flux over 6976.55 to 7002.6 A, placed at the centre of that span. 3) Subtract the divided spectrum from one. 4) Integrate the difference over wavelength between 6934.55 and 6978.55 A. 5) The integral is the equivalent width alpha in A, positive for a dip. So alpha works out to 2.0 A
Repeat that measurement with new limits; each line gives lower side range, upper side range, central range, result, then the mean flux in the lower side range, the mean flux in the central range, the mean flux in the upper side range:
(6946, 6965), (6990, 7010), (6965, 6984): -0.2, 26.9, 27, 26.5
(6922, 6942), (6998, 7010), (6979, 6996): -1.6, 25.6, 28.1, 25.6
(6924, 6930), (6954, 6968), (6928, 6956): 2.0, 27.8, 25.6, 27.2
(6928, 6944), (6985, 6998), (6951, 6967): -0.5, 24.6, 27.3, 29.2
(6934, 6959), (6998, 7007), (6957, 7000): -3.7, 25.2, 27.6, 25.6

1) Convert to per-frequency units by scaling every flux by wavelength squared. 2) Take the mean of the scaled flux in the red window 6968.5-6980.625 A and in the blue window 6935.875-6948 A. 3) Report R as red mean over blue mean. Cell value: 1.15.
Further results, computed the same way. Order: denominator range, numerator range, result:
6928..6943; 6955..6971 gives 1.12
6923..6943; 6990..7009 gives 1.08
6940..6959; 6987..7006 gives 1.08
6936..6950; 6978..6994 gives 1.19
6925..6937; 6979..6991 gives 1.10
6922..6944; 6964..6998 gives 1.12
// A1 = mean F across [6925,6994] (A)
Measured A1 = 26.8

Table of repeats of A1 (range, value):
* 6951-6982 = 27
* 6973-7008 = 27.5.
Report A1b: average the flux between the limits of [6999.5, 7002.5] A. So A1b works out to 23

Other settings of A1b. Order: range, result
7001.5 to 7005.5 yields 26.1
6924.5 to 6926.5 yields 25.3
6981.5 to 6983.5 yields 27.5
